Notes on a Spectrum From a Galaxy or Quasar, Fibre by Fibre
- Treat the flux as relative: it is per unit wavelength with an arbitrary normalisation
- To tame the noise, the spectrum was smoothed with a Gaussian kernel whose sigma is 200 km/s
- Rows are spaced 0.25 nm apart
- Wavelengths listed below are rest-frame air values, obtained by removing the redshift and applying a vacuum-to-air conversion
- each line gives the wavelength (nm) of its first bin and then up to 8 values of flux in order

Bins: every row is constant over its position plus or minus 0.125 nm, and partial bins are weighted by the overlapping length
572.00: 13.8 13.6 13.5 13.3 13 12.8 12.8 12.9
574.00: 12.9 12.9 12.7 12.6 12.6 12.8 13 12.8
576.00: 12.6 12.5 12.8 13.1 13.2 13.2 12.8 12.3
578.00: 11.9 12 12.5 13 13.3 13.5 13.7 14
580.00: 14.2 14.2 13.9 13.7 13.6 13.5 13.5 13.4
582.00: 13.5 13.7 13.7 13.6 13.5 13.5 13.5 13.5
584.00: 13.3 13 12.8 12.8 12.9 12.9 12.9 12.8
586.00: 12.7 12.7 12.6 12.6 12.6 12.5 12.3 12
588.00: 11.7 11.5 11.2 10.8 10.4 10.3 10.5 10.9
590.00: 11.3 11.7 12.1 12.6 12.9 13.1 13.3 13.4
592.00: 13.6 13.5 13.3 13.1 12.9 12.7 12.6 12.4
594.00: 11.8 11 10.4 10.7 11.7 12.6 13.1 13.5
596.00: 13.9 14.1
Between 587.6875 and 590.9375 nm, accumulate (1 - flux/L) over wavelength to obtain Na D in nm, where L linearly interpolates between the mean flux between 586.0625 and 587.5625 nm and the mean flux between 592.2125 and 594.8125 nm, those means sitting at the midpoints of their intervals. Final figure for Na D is 0.29 nm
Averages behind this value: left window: 12.6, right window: 12.2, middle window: 11.3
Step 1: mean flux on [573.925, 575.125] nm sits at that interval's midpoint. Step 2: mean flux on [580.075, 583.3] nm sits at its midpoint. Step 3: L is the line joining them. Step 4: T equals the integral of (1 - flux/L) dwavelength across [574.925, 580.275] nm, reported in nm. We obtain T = 0.06 nm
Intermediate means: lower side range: 12.7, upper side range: 13.7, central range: 13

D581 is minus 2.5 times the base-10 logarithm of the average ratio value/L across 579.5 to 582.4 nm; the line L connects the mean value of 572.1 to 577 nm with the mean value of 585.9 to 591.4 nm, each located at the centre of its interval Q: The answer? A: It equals -0.11 mag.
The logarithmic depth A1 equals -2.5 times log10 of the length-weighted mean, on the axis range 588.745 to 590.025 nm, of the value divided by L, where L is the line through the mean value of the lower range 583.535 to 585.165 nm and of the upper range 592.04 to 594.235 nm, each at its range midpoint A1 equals 0.21 mag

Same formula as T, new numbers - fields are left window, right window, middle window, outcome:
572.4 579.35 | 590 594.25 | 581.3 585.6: -0.18 nm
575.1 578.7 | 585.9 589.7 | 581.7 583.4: -0.19 nm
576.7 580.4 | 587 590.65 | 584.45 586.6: -0.15 nm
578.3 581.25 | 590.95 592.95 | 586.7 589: 0.27 nm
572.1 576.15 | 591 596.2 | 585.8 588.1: 0.06 nm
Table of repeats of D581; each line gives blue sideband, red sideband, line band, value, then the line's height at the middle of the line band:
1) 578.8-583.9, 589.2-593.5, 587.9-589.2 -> 0.158 mag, 12.8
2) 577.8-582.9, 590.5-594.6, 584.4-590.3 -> 0.088 mag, 13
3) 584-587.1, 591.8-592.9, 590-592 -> 0.047 mag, 13.3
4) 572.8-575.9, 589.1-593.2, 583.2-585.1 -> -0.049 mag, 12.6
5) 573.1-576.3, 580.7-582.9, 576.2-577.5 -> 0.004 mag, 13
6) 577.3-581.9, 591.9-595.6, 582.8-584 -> -0.037 mag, 13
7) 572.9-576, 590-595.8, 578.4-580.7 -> -0.073 mag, 12.7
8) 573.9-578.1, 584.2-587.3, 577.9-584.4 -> -0.055 mag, 12.8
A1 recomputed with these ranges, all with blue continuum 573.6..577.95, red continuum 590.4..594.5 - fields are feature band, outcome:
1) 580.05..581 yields -0.09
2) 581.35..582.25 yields -0.06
